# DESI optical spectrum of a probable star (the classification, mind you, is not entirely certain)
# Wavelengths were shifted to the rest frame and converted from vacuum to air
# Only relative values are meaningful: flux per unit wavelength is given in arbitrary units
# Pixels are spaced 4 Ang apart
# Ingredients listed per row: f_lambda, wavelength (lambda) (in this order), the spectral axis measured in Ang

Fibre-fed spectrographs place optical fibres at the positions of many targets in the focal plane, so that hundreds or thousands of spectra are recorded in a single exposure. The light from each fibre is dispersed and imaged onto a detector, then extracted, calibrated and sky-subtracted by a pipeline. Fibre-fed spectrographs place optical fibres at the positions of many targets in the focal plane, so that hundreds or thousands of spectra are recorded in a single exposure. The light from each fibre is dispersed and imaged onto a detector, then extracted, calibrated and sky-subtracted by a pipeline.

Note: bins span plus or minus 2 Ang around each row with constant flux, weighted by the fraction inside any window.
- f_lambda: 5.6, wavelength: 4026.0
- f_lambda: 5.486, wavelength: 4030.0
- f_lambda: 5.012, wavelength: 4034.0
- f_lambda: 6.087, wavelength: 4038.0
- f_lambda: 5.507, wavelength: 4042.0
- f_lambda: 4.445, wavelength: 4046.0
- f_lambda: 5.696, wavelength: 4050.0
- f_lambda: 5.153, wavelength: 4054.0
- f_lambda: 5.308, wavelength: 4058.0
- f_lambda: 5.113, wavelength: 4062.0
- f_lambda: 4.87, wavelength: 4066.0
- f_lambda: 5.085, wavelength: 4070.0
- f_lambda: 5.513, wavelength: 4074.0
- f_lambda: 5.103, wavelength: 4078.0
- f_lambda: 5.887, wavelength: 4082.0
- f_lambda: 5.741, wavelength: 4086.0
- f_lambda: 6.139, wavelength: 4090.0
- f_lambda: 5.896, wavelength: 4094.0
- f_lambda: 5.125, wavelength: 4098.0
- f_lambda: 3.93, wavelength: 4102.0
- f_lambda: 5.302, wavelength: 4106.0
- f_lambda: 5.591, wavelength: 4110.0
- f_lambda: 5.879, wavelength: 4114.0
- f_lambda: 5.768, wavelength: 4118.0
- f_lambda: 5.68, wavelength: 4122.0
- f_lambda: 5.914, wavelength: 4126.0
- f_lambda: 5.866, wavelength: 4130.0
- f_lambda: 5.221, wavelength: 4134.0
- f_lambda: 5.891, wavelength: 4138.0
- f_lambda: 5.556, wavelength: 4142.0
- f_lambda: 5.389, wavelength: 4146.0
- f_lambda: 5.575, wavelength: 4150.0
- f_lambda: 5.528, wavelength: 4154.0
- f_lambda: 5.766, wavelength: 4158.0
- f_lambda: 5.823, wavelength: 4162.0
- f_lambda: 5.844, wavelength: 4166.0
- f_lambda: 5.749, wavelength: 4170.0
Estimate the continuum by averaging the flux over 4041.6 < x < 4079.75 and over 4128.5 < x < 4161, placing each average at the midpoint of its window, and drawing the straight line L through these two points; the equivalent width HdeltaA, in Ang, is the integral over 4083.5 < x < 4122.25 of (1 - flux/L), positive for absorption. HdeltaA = -0.9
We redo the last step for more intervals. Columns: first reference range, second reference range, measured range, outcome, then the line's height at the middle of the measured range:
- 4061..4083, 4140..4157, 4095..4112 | 1.0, 5.36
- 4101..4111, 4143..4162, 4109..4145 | -3.1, 5.25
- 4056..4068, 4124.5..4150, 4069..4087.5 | -0.9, 5.21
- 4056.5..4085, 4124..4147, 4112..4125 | -0.5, 5.55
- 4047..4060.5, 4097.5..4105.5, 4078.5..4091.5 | -2.7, 4.82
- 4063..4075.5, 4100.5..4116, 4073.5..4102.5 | -1.8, 5.18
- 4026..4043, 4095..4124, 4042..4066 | 1.5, 5.48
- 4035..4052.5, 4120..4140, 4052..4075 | 1.3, 5.47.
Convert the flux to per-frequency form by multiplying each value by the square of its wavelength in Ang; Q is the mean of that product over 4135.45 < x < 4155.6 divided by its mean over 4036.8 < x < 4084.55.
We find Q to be 1.1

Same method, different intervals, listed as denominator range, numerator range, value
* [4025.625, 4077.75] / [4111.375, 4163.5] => 1.12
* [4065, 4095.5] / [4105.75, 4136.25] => 1.04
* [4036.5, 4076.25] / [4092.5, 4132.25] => 1.07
